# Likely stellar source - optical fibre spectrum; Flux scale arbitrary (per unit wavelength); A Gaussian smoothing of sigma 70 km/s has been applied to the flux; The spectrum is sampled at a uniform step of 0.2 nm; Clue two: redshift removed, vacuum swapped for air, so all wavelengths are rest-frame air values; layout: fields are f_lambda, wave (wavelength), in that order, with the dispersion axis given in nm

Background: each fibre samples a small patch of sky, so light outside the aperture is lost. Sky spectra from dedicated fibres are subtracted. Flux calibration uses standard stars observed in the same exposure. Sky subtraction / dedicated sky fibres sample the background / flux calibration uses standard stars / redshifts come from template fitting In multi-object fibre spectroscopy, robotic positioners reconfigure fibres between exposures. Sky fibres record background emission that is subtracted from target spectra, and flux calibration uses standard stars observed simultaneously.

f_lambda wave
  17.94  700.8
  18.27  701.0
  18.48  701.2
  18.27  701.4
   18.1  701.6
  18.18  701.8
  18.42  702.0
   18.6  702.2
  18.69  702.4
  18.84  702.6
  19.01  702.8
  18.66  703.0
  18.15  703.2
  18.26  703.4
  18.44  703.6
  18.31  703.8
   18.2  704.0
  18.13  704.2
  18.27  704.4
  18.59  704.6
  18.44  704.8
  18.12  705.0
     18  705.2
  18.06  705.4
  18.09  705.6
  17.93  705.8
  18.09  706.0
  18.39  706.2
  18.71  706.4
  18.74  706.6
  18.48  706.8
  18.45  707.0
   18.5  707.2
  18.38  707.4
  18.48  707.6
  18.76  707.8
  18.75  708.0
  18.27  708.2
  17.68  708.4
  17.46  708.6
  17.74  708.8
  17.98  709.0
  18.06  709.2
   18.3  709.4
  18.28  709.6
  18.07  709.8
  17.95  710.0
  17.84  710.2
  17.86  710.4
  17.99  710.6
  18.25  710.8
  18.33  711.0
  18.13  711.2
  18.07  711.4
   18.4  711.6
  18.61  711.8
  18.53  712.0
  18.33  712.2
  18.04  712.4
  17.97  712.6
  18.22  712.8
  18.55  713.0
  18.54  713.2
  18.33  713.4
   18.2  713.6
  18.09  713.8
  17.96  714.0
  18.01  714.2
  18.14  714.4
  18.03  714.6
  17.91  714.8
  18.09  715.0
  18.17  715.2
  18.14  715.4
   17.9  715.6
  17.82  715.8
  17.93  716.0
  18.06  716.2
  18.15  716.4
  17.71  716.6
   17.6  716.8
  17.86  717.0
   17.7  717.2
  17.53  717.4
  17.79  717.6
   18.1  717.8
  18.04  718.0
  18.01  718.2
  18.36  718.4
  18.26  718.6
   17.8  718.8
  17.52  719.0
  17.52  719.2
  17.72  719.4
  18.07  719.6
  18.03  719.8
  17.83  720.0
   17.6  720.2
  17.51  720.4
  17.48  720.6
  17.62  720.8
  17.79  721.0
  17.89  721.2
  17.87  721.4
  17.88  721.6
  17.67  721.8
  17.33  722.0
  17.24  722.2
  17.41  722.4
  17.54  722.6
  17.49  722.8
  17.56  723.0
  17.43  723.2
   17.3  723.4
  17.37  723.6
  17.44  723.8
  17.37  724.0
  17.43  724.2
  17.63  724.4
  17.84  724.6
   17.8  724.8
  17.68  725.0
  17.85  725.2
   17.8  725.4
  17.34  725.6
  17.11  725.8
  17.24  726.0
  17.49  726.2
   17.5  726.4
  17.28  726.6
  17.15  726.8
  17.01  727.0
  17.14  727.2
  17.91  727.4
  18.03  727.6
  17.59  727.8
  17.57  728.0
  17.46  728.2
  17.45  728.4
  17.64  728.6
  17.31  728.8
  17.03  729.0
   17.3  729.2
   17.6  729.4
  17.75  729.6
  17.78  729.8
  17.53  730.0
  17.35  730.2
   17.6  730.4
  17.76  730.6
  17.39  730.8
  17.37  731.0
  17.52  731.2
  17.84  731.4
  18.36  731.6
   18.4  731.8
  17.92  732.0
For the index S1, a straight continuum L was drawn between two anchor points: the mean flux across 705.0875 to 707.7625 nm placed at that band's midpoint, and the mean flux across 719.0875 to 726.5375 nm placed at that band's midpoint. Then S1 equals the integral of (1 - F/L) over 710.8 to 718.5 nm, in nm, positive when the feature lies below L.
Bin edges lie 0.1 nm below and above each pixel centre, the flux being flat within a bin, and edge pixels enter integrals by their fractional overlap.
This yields -0.06 nm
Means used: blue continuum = 18.3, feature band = 18.1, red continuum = 17.6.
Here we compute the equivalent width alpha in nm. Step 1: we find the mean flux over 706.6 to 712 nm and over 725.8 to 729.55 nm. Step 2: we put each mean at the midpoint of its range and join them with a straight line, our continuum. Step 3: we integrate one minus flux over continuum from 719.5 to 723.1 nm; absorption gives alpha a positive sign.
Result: 0.01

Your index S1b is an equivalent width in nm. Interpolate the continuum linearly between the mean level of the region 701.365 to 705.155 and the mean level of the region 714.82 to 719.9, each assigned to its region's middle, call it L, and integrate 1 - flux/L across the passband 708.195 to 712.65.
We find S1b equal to 0.02 nm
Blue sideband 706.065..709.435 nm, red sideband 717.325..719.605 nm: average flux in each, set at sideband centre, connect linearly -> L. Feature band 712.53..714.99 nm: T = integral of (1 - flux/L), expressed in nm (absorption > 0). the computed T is -0.013 nm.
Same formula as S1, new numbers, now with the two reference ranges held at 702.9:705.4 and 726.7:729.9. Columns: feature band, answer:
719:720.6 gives 0.00 nm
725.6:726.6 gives 0.01 nm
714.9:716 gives -0.01 nm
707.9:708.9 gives 0.01 nm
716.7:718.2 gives 0.00 nm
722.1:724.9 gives 0.02 nm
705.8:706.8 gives -0.01 nm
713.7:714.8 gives -0.01 nm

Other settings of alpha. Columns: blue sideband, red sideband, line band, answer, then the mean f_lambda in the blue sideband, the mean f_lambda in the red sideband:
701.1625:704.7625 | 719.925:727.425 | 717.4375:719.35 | -0.018 nm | 18.4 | 17.5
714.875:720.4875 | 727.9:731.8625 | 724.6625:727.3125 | 0.040 nm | 17.9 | 17.6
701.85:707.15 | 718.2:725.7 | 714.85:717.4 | -0.001 nm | 18.4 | 17.7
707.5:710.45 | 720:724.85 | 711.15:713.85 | -0.050 nm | 18.1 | 17.6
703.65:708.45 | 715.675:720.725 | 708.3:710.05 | 0.025 nm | 18.3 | 17.8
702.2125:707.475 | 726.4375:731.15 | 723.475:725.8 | 0.009 nm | 18.4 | 17.5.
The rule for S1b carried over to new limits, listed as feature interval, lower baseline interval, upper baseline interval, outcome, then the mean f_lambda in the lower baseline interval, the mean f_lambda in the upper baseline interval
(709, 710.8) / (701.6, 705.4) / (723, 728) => 0.008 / 18.4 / 17.5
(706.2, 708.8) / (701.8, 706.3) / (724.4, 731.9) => -0.018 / 18.3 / 17.6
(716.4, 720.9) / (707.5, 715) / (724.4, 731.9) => 0.023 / 18.2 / 17.6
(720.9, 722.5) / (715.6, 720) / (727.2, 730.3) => 0.011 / 17.9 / 17.5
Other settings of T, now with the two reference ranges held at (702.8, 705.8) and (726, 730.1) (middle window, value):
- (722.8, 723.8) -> 0.012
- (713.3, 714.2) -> -0.009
